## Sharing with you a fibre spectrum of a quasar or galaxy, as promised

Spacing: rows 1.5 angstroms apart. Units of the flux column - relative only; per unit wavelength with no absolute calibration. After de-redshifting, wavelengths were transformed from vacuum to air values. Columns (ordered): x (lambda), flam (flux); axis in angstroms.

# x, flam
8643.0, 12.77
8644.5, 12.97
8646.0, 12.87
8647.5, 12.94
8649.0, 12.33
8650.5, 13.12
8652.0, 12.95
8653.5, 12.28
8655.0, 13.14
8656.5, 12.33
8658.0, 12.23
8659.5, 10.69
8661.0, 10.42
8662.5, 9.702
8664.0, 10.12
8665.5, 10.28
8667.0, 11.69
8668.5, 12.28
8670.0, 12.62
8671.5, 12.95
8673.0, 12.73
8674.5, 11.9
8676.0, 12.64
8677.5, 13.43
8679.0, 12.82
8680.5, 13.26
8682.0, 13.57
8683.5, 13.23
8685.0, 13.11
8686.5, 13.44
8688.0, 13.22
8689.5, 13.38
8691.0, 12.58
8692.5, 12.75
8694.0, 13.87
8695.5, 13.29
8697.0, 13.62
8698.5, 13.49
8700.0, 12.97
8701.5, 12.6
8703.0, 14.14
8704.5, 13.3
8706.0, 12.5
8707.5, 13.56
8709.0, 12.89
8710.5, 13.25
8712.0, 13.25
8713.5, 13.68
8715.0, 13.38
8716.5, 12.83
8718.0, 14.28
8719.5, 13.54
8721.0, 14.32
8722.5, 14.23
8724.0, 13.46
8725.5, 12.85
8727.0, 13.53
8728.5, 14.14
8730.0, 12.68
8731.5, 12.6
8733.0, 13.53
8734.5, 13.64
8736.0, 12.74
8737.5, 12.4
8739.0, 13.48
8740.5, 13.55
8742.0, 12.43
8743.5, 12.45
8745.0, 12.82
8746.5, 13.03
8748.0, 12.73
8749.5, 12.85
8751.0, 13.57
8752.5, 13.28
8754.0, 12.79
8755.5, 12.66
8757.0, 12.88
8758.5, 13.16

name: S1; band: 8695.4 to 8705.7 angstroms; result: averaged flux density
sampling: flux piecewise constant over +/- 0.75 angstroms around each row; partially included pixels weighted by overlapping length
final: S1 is 13.3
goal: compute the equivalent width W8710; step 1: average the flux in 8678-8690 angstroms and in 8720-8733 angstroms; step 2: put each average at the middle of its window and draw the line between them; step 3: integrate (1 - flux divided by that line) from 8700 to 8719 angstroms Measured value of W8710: 0.1 angstroms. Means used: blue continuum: 13.3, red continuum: 13.5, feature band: 13.3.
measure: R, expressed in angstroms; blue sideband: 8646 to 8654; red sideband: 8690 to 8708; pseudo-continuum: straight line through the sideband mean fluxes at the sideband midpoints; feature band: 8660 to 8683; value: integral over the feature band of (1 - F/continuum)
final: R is 1.66 angstroms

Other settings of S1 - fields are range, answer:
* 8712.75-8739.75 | 13.4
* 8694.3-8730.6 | 13.4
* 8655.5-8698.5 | 12.5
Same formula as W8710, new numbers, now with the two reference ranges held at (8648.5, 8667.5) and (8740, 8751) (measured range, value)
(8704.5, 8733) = -2.1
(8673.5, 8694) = -1.8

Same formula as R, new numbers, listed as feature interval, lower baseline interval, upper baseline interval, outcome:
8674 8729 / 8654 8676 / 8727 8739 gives -3.7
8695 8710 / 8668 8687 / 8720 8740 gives -0.1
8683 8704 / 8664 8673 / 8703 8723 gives -0.8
